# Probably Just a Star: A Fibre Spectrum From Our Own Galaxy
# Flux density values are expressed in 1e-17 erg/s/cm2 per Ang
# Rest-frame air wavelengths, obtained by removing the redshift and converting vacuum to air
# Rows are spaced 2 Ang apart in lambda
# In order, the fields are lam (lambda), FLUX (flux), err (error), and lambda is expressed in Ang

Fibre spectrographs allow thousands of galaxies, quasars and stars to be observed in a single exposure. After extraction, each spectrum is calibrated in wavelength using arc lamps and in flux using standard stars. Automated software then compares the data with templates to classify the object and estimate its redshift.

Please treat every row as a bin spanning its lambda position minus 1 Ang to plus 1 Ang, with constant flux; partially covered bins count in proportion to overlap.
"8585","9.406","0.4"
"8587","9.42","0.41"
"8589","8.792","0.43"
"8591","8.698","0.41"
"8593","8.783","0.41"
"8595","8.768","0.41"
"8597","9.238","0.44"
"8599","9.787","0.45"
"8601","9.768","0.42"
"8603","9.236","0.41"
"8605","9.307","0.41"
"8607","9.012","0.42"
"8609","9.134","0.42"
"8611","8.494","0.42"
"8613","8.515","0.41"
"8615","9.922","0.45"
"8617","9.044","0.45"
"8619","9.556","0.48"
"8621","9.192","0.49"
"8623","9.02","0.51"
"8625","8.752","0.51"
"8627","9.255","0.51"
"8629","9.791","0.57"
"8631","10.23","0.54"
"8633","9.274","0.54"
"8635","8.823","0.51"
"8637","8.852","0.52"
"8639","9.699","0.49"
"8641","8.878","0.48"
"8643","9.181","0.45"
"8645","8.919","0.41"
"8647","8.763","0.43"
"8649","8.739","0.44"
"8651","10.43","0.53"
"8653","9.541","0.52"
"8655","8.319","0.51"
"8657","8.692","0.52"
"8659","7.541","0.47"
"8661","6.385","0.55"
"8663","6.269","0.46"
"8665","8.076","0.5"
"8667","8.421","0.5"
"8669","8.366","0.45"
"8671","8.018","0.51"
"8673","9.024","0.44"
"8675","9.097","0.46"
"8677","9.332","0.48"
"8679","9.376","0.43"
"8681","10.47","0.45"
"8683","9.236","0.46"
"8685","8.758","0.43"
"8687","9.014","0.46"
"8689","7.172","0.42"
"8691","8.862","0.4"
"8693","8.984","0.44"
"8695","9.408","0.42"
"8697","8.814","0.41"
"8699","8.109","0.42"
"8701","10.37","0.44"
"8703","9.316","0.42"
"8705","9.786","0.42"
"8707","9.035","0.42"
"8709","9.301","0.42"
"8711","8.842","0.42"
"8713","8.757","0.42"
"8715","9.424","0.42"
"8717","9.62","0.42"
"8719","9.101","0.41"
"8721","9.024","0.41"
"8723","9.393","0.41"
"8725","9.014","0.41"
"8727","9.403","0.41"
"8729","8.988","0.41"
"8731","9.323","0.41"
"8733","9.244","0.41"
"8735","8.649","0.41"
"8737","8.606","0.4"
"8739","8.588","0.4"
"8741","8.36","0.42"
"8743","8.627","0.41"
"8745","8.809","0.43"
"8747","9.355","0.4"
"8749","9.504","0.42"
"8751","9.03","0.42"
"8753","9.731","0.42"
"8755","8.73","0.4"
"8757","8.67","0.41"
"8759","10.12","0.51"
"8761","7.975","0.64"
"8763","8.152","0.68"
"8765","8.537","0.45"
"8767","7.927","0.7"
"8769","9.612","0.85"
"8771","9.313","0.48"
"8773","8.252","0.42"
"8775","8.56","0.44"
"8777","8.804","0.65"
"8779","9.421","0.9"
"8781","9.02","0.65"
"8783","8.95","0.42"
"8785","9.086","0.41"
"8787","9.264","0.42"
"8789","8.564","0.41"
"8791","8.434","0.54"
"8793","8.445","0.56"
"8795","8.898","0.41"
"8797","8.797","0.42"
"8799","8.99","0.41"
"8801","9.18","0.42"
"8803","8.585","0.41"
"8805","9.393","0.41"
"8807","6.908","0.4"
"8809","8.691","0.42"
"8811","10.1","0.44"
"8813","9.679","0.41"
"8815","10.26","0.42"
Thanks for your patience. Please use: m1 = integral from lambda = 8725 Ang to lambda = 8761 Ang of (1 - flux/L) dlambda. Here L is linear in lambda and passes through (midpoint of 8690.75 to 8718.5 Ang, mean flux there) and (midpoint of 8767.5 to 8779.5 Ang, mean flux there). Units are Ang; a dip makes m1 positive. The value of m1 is 0.1 Ang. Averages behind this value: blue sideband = 9.19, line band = 9.01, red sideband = 8.93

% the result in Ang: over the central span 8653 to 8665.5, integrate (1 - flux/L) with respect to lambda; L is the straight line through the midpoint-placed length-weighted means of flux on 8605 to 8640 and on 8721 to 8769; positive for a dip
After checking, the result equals 2.0 Ang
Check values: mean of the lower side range 9.21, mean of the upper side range 8.92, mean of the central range 7.69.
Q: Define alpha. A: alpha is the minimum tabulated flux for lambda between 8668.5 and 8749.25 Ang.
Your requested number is 7.172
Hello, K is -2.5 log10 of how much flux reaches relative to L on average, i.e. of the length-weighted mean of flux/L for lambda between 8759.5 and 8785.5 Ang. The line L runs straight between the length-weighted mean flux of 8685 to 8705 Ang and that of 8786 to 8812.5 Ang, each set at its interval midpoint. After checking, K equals 0.010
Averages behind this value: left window 8.93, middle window 8.76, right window 8.81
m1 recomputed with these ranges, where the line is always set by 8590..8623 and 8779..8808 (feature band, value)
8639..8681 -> 1.9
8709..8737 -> -0.7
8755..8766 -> 0.2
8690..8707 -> -0.4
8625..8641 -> -0.4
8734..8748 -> 0.3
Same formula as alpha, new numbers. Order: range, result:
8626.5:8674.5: 6.269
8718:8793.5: 7.927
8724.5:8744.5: 8.36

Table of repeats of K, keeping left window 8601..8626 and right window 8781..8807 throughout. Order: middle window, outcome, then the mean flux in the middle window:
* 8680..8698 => 0.00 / 8.97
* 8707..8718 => -0.03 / 9.17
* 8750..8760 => -0.05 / 9.26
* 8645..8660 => 0.02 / 8.86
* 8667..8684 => -0.01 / 9.07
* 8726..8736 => -0.02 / 9.12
